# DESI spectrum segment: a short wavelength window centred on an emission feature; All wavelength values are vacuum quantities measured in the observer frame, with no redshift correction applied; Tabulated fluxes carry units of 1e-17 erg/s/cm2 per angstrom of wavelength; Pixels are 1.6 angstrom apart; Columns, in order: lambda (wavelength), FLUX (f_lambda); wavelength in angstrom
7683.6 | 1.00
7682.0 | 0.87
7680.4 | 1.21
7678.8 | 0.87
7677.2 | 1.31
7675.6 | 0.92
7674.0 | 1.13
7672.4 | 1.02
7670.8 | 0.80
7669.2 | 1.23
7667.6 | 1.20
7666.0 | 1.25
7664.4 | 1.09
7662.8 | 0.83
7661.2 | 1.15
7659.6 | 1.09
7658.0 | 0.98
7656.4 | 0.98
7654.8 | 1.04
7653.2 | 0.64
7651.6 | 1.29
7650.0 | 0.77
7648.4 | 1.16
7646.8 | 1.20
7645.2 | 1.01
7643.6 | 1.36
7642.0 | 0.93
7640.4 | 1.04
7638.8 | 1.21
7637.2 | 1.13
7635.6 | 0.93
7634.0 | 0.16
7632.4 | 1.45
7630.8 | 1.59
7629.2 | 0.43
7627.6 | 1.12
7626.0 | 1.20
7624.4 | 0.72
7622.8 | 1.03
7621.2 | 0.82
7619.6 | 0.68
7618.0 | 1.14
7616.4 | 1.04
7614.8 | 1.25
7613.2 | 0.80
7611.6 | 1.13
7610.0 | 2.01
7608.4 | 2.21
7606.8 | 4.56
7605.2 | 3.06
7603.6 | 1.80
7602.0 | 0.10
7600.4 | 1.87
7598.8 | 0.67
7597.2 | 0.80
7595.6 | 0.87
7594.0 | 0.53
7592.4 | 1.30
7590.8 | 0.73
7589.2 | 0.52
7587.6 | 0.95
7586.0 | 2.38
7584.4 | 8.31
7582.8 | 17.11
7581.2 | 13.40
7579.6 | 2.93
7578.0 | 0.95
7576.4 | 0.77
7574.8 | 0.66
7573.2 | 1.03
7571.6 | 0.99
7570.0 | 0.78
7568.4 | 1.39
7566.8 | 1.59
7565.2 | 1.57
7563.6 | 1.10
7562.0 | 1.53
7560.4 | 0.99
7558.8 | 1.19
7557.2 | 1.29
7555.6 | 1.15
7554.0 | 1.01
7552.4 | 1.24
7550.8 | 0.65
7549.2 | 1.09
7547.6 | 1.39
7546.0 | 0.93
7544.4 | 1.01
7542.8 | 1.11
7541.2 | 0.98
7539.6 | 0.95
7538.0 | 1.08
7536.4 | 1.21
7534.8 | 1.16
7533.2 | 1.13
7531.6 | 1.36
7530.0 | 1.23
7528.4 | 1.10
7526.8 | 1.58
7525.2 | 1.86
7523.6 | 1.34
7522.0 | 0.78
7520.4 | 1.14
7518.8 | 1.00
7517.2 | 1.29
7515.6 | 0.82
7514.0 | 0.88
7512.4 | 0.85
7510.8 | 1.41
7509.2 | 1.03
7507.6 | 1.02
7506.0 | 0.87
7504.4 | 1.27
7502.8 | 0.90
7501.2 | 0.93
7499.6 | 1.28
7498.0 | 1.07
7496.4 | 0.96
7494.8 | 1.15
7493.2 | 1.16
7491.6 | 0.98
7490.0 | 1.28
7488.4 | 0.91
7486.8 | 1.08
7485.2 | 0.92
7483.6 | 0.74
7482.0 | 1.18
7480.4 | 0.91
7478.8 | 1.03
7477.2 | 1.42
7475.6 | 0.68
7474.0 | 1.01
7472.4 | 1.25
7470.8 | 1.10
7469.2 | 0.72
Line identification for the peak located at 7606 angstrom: [N II] 6583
